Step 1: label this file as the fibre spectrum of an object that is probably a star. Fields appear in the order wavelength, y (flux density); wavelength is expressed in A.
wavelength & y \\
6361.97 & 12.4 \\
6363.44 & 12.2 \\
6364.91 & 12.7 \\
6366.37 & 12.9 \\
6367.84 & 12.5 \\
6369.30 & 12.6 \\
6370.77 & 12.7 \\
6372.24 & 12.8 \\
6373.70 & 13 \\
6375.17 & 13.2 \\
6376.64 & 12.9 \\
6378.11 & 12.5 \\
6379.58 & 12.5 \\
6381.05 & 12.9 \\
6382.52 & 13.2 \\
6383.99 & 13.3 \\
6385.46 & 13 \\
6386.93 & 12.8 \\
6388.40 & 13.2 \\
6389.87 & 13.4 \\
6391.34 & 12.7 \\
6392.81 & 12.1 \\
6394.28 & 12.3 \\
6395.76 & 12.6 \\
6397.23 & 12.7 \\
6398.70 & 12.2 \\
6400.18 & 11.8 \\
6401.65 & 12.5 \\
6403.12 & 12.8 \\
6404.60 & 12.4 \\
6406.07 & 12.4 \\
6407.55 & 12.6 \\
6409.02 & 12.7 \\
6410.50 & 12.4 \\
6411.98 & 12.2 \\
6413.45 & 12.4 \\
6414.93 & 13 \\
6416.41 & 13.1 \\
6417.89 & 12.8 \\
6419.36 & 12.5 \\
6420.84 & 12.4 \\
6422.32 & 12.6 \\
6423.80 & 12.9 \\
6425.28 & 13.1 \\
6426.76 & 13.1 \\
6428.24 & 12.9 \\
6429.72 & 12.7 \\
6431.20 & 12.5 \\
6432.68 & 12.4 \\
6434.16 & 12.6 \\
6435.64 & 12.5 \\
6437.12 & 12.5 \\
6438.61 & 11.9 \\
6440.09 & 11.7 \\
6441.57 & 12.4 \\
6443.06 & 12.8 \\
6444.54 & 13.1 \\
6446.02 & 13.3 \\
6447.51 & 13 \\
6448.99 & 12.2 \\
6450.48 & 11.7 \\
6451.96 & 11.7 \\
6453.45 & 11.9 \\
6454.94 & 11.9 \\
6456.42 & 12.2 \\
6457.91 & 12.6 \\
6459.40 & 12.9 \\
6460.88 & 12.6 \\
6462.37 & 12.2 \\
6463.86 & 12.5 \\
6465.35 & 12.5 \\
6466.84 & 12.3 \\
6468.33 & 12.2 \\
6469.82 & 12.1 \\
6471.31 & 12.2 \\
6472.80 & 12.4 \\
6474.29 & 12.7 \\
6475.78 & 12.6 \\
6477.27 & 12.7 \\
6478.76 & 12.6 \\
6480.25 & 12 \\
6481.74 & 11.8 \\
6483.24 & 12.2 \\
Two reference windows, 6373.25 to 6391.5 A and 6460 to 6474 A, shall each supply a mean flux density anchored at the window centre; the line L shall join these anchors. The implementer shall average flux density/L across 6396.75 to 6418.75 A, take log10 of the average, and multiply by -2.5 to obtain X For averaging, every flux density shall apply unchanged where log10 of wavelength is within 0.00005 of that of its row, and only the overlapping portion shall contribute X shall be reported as 0.02 mag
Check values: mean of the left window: 13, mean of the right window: 12.4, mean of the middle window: 12.5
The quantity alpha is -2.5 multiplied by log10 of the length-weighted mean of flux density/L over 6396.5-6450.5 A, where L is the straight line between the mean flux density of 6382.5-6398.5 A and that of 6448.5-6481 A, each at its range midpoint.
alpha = 0.00 mag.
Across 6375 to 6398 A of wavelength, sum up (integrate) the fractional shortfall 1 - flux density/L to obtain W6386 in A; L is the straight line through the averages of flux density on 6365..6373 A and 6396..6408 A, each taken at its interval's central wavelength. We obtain -0.5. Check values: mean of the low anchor 12.7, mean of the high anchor 12.4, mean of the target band 12.8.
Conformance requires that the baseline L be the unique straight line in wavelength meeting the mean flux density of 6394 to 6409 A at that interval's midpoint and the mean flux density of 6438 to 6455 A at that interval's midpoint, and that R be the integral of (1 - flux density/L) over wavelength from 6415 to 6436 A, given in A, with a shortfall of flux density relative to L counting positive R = -0.6 A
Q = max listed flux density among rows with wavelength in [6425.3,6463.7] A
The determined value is 13.3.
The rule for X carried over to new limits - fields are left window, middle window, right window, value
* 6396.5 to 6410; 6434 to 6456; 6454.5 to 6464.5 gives 0.01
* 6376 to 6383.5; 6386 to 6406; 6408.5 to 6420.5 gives 0.01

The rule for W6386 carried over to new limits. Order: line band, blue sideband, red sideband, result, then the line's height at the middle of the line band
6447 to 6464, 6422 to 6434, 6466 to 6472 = 0.2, 12.4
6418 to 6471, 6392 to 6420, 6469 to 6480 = 0.0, 12.5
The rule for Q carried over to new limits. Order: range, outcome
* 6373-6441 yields 13.4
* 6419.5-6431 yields 13.1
